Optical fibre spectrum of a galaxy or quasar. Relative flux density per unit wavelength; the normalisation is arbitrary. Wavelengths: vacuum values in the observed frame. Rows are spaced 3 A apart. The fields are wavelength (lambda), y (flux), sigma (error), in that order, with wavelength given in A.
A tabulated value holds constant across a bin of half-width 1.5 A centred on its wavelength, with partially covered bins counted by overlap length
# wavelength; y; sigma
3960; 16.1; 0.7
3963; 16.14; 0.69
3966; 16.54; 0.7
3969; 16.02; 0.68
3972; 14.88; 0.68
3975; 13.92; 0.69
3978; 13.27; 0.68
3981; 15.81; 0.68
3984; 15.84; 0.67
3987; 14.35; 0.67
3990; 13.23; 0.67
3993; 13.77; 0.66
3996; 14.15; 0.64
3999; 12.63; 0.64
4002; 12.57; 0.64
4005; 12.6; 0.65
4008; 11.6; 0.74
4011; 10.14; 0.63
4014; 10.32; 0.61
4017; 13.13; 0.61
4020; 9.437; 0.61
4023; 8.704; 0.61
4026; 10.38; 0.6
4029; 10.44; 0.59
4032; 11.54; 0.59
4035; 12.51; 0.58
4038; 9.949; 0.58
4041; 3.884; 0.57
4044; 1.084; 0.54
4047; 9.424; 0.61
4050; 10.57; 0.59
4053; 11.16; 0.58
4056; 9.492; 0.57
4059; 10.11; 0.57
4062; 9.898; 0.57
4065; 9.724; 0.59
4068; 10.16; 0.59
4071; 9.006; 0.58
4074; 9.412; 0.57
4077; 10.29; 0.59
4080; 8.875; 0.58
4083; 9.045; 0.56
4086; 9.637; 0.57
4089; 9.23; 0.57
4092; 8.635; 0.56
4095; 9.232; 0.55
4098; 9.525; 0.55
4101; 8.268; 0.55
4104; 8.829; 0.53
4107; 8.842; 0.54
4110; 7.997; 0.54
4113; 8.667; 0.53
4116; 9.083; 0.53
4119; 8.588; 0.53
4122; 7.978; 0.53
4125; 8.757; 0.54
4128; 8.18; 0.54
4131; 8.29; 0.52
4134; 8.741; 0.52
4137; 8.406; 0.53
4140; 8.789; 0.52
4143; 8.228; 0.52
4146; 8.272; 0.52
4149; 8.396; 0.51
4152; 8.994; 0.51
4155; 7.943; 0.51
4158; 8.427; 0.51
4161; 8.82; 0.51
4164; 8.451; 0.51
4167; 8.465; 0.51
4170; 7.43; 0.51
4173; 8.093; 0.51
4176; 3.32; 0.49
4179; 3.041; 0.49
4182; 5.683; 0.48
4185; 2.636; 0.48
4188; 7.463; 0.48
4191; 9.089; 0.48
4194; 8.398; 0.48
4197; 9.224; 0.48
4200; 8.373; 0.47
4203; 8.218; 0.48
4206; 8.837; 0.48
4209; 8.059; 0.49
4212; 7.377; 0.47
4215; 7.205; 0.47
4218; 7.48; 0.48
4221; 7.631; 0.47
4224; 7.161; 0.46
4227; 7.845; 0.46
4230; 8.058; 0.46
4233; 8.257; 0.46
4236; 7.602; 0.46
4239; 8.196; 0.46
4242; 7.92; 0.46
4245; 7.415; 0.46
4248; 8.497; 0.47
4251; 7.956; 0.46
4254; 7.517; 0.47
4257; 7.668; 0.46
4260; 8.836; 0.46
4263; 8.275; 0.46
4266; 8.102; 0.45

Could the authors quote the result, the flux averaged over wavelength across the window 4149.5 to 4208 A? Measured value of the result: 7.44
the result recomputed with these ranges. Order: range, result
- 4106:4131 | 8.49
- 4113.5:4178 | 8.14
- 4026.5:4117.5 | 9.16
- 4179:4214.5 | 7.38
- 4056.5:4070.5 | 9.87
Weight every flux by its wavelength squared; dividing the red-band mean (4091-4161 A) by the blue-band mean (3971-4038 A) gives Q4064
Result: 0.73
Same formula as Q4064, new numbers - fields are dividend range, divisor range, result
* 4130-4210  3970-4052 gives 0.72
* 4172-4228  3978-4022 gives 0.61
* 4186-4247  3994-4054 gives 0.85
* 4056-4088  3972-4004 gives 0.72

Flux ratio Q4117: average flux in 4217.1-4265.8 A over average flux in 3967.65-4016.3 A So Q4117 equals 0.59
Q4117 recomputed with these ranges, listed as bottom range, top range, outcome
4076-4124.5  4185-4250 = 0.89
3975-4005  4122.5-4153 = 0.61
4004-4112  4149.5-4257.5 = 0.80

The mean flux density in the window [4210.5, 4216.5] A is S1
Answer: 7.29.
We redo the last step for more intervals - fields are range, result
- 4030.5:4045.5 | 7.79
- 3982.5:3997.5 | 14.3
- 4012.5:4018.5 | 11.7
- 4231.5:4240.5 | 8.02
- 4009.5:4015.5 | 10.2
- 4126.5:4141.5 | 8.48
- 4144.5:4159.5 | 8.41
